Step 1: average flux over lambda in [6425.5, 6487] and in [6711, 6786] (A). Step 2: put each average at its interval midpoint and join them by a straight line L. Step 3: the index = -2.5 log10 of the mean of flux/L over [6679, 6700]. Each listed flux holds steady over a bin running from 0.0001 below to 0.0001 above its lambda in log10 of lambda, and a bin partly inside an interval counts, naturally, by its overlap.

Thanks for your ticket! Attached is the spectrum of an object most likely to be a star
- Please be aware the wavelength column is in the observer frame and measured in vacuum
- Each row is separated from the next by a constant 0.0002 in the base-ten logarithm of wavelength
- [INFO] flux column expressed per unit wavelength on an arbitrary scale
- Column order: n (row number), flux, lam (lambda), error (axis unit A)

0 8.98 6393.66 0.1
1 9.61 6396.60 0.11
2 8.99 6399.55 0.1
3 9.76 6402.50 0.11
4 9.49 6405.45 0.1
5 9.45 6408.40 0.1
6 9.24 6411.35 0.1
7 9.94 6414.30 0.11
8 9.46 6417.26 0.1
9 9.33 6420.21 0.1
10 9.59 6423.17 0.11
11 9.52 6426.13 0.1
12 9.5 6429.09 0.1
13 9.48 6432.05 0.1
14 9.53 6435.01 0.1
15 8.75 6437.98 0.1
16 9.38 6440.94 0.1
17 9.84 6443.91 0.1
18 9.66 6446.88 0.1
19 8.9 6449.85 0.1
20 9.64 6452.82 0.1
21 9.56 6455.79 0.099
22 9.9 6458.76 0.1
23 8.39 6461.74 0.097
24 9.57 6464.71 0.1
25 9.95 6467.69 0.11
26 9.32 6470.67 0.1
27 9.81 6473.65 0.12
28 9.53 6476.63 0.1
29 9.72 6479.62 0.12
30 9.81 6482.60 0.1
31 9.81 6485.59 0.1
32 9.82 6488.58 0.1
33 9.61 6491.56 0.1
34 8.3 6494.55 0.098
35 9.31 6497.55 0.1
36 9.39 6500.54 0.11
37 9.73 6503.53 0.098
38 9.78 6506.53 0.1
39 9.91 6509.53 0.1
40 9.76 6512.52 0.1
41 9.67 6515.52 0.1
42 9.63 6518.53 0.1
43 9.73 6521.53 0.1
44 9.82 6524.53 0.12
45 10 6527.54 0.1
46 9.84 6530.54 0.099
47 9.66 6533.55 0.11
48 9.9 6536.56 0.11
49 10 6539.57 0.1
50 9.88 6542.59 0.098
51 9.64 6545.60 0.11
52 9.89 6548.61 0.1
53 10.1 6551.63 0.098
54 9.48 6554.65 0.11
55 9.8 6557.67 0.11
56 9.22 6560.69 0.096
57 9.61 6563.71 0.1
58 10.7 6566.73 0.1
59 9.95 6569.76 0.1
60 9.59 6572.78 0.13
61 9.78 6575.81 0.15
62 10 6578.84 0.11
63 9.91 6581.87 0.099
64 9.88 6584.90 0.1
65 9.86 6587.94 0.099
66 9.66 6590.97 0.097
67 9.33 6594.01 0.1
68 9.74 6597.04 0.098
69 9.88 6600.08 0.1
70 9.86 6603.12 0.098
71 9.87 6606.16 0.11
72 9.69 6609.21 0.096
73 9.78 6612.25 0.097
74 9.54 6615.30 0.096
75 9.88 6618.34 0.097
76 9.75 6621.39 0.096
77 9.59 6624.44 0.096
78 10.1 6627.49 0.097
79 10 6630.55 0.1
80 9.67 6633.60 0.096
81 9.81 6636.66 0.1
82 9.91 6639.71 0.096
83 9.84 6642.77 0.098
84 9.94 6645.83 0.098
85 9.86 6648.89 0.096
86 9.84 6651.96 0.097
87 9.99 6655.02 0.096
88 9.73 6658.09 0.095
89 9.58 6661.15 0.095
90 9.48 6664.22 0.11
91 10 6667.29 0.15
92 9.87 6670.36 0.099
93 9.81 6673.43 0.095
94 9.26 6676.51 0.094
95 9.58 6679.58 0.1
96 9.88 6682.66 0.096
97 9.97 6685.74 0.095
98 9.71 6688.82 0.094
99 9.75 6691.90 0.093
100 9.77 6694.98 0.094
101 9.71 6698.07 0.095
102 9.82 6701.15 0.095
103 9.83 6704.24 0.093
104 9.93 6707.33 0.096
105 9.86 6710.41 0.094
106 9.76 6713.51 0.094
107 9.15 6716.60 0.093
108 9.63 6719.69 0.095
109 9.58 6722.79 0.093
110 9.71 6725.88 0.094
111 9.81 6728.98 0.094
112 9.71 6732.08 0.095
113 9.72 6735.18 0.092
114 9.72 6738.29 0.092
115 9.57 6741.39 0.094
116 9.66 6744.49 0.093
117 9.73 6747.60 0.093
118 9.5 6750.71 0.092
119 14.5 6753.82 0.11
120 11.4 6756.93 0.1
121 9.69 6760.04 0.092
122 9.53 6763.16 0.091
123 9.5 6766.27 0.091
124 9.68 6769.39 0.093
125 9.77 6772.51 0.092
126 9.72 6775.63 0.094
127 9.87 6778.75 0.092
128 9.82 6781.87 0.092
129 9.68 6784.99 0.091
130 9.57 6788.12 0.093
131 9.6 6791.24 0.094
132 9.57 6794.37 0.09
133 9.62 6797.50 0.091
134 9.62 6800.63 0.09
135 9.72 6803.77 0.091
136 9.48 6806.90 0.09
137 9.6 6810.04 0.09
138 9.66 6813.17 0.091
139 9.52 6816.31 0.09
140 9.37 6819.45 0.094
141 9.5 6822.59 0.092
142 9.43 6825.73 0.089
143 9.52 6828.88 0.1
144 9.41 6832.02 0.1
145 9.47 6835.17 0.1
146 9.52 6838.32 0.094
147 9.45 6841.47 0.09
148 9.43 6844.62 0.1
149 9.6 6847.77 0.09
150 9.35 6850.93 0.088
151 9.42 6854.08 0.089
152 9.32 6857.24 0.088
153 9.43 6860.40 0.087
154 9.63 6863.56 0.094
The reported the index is 0.01 mag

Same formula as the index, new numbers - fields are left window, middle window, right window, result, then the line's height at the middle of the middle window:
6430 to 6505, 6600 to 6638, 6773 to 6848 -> -0.032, 9.52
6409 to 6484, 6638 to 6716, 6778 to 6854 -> -0.028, 9.53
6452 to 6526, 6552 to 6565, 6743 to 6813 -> 0.010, 9.67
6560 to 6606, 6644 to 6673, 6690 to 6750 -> -0.007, 9.75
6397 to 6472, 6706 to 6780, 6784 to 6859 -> -0.050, 9.5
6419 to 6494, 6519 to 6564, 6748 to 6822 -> -0.019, 9.61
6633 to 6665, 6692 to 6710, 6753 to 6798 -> 0.009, 9.9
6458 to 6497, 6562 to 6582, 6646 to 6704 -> -0.035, 9.62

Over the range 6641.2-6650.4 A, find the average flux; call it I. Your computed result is 9.88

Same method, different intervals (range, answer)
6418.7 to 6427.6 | 9.48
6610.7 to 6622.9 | 9.74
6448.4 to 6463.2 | 9.28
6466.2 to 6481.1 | 9.66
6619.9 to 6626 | 9.67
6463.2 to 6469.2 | 9.76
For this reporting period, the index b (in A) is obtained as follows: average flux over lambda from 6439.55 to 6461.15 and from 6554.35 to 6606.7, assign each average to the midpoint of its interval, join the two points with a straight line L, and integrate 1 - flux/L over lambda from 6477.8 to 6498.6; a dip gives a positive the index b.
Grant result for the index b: 0.22 A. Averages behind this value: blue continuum 9.51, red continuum 9.79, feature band 9.48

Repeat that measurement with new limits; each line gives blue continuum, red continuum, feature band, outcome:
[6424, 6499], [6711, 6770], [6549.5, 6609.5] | -0.7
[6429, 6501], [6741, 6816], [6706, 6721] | 0.2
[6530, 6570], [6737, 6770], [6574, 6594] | 0.2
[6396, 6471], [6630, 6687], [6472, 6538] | -0.7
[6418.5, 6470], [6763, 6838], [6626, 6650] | -0.9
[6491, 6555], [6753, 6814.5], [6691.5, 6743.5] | 0.8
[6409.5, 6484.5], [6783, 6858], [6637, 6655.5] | -0.7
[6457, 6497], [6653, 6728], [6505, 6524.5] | -0.4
